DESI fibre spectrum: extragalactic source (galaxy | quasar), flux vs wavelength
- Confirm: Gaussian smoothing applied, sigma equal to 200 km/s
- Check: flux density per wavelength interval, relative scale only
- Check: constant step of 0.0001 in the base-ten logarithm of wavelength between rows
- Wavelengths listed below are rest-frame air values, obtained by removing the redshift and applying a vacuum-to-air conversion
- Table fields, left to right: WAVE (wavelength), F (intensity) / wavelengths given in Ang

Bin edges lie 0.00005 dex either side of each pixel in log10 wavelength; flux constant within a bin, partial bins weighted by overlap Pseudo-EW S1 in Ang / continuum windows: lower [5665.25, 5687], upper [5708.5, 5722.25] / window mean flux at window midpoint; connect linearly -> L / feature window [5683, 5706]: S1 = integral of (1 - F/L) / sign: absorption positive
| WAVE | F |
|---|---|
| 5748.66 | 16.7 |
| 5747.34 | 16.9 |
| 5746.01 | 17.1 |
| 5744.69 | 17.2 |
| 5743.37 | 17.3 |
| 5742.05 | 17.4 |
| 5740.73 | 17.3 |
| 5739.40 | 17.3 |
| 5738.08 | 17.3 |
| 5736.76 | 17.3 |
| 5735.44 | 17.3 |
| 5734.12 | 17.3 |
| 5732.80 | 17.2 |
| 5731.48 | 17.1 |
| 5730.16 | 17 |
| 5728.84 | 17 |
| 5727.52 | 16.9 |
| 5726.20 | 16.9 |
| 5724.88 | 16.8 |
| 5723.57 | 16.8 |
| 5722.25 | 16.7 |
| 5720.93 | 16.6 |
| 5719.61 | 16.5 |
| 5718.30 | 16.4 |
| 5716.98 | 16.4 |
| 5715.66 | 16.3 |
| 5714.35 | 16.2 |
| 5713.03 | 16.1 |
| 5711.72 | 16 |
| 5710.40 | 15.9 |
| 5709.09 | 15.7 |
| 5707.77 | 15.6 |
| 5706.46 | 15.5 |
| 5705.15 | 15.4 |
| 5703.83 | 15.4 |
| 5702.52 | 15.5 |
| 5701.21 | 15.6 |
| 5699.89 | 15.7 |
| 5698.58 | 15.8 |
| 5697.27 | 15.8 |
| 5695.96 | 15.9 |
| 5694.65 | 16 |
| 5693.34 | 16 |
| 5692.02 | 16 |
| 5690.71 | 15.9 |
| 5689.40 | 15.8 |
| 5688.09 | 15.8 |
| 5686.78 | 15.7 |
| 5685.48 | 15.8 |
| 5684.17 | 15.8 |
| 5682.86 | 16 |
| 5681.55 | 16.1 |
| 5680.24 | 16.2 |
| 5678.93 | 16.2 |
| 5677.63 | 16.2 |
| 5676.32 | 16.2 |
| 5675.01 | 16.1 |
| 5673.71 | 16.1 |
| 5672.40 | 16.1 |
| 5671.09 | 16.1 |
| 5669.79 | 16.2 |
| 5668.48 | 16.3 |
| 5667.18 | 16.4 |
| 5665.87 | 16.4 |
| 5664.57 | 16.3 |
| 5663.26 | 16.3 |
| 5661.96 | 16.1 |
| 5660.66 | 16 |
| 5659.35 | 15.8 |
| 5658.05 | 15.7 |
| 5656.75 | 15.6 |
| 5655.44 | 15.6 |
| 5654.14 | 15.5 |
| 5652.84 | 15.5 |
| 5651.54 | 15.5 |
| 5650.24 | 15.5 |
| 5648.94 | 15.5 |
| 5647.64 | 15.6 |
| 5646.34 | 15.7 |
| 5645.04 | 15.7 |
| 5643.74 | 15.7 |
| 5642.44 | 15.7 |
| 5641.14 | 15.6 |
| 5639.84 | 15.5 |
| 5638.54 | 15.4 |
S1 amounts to 0.6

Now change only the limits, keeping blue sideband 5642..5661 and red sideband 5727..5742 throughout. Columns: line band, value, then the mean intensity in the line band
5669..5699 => 0.5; 16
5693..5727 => 1.4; 16.1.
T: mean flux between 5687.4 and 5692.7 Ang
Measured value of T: 15.8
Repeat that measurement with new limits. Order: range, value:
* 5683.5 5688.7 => 15.8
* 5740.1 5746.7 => 17.3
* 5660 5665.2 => 16.2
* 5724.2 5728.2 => 16.9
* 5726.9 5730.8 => 17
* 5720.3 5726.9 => 16.8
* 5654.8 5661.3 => 15.7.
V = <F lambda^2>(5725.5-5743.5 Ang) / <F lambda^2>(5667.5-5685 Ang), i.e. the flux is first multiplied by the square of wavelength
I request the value 1.09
